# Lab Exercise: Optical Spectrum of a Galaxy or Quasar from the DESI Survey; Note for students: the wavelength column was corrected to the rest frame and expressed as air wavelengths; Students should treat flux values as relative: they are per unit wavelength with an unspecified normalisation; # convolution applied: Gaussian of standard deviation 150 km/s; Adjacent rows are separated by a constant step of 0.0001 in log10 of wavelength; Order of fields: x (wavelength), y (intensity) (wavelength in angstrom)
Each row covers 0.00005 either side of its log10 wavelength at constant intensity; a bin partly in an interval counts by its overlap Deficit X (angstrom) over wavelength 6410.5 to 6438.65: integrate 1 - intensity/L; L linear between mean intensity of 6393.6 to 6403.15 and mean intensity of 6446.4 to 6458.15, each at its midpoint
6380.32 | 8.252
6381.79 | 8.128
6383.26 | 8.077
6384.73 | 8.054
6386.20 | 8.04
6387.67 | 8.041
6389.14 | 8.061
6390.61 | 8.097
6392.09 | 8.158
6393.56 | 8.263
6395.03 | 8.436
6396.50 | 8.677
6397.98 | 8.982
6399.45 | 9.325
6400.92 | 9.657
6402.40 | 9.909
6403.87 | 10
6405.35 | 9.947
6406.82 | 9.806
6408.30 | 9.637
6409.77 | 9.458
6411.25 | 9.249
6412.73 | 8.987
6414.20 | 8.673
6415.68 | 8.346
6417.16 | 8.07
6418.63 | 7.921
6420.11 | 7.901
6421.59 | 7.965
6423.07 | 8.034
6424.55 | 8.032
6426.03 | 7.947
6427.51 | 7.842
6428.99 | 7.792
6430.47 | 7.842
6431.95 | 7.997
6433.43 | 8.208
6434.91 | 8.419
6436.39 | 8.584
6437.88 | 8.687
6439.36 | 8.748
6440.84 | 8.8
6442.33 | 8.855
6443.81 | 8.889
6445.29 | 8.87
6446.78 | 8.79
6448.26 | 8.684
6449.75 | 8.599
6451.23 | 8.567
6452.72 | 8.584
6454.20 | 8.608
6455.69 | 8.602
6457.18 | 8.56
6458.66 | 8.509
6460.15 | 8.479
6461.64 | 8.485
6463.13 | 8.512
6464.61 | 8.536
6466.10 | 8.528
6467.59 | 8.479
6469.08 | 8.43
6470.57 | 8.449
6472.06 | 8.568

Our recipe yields 2.0 angstrom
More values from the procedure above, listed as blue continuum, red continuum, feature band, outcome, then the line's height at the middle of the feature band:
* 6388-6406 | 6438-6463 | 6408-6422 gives 0.4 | 8.84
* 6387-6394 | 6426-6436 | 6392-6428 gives -3.2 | 8.08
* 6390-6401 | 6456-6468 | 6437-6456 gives -0.4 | 8.55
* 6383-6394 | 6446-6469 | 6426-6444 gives 0.1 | 8.41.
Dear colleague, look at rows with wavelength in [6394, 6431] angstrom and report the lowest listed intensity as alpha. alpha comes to 7.792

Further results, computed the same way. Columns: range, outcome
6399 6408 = 9.325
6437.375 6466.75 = 8.479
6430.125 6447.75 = 7.842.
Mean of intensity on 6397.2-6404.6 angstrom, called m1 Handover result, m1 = 9.57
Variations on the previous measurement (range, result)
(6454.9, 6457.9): 8.56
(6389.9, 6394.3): 8.17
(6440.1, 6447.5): 8.84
